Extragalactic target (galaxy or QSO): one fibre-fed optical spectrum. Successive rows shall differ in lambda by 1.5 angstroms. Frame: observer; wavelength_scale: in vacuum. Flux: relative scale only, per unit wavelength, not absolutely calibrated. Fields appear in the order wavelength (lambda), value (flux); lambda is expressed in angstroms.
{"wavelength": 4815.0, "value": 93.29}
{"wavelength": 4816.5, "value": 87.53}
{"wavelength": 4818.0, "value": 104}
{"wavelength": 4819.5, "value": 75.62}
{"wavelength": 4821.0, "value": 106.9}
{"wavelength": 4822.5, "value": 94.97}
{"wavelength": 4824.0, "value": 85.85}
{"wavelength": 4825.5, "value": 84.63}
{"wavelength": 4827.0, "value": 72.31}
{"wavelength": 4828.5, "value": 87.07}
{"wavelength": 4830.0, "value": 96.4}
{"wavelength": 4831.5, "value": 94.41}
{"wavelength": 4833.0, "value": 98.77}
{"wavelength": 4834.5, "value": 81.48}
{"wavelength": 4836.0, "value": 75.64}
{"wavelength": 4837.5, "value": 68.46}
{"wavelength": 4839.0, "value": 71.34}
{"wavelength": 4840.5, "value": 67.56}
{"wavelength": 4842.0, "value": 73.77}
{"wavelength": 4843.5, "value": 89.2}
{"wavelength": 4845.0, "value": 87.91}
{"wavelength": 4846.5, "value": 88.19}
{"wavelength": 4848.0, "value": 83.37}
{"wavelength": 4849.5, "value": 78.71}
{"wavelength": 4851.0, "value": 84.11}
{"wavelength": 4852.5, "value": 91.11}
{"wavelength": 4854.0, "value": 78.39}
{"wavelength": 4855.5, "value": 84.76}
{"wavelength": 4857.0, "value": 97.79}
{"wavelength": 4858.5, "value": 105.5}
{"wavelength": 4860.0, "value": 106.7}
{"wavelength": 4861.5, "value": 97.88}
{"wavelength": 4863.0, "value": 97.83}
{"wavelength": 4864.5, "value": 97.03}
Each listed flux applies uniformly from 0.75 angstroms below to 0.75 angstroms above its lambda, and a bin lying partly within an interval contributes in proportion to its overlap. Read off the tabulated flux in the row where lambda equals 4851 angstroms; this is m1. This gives 84.11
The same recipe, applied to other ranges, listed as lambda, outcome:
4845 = 87.91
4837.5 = 68.46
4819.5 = 75.62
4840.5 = 67.56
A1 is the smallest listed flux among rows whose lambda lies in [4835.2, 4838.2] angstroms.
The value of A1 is 68.46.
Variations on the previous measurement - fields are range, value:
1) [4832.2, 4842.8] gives 67.56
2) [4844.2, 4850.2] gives 78.71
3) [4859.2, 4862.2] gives 97.88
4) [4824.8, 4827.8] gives 72.31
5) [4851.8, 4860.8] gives 78.39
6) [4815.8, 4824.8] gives 75.62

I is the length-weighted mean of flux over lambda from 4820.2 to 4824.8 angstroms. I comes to 95.6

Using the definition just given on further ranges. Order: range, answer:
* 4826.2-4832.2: 87.5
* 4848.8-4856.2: 83.4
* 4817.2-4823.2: 95.3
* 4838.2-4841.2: 69.5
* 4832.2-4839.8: 79.2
